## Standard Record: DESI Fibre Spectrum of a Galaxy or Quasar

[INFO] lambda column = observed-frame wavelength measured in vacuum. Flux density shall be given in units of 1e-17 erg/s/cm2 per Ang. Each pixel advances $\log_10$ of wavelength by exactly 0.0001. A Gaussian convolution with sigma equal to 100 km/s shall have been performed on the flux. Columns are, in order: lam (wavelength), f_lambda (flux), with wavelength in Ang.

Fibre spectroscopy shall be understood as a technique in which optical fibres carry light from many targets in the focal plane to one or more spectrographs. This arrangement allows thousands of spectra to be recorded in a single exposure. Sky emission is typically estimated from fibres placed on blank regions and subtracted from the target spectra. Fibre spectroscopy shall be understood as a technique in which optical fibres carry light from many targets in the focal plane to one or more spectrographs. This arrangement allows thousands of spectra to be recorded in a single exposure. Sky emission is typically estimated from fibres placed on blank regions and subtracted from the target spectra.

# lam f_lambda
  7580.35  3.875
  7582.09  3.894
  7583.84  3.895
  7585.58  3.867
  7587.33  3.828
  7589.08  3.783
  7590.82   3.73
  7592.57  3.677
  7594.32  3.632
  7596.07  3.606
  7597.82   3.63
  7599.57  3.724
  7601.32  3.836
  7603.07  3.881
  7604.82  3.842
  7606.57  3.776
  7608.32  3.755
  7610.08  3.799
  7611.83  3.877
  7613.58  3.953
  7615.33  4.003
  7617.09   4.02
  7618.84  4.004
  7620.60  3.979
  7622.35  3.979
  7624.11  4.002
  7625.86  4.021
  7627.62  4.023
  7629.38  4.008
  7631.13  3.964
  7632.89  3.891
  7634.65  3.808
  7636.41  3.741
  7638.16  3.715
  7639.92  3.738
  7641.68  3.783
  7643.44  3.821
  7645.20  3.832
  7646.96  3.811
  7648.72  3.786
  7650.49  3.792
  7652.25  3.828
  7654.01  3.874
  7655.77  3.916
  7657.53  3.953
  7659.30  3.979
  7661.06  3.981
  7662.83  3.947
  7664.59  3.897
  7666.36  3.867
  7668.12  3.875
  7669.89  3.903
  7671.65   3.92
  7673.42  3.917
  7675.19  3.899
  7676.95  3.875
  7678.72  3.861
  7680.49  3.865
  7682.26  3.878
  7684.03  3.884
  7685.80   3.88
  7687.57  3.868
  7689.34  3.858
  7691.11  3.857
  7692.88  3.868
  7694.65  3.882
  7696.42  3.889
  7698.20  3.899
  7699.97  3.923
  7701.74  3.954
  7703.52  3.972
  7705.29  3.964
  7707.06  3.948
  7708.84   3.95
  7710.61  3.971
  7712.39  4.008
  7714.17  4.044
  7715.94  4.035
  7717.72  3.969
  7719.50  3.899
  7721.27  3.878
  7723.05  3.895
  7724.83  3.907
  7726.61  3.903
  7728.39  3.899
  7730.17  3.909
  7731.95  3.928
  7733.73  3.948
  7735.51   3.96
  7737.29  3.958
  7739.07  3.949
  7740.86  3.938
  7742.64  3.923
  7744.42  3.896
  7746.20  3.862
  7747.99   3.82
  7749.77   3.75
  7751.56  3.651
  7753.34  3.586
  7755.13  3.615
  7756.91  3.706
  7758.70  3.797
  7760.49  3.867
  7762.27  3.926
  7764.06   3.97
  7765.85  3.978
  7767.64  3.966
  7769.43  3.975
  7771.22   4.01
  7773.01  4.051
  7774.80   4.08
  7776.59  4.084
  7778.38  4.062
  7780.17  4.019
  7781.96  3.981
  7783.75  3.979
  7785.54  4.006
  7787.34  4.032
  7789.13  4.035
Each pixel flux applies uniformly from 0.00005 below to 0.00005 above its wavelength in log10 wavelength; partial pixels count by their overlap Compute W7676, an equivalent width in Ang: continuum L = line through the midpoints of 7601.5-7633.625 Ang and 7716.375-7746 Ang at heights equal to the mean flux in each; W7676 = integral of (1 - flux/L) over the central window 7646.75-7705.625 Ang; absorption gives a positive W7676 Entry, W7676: 0.5 Ang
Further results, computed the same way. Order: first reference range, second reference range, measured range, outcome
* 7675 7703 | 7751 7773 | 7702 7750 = -0.8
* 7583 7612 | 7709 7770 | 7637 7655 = 0.1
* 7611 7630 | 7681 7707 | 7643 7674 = 0.5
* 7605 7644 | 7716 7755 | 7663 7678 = 0.0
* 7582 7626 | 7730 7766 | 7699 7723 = -0.7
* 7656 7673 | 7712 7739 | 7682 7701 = 0.2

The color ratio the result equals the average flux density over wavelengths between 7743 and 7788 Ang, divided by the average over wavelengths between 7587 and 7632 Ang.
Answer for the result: 1.0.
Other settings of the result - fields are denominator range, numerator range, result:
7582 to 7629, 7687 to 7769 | 1.01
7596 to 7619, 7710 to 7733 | 1.03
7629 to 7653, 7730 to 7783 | 1.02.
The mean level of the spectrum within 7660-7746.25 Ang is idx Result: 3.92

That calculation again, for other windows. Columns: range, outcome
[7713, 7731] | 3.93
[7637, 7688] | 3.87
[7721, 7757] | 3.85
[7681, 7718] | 3.93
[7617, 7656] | 3.88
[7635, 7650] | 3.78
